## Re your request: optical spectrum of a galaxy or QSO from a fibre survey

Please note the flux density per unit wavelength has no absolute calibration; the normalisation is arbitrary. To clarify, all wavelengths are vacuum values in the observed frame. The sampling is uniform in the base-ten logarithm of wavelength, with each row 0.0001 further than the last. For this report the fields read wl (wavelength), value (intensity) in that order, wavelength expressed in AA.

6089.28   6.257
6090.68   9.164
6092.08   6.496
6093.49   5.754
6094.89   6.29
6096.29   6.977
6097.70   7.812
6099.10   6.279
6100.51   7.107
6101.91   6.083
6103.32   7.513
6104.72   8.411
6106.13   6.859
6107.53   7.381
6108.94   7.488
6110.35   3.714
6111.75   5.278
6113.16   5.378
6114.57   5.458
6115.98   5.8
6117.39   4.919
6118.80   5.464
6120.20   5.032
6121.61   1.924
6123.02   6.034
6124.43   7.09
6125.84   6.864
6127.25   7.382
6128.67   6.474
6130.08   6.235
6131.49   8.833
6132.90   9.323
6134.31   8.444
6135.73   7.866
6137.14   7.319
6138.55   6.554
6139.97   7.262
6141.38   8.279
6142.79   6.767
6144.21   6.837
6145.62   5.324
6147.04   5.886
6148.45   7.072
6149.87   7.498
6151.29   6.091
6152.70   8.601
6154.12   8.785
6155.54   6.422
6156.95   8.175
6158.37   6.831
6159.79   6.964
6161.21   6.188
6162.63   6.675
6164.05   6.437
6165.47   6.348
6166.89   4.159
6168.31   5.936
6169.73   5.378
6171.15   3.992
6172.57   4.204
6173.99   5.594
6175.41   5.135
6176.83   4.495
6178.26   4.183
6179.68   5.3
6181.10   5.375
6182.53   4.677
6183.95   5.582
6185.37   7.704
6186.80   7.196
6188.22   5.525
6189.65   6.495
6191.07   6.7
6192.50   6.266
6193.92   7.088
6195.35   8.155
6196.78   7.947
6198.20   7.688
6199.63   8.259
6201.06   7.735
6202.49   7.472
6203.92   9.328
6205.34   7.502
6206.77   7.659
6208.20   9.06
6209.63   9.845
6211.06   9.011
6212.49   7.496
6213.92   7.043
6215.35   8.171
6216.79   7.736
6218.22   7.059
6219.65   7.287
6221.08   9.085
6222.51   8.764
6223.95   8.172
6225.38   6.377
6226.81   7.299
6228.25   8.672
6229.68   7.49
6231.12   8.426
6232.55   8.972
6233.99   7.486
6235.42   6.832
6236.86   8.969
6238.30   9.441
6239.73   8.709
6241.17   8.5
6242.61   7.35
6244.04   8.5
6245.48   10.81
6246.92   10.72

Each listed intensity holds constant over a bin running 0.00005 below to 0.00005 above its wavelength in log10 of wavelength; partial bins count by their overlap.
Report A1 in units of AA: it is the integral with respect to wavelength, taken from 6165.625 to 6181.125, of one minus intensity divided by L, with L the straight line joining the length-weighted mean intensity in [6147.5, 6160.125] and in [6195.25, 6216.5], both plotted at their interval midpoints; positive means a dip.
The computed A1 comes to 5.6 AA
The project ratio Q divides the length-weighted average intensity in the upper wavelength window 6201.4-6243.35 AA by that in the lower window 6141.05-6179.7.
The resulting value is 1.3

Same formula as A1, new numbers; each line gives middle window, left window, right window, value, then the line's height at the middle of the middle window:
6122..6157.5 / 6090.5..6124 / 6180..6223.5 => -3.2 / 6.61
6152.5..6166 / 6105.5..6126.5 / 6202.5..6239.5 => -0.9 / 6.66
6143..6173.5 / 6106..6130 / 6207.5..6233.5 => 1.4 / 6.69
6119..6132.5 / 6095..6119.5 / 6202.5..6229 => 0.8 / 6.64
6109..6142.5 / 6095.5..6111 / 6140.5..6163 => 2.6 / 6.95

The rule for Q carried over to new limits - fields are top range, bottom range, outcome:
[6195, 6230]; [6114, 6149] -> 1.22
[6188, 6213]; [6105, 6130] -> 1.33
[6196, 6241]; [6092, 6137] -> 1.24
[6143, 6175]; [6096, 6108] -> 0.88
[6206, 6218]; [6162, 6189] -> 1.50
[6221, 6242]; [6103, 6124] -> 1.42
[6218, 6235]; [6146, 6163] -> 1.12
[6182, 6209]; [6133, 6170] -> 1.06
